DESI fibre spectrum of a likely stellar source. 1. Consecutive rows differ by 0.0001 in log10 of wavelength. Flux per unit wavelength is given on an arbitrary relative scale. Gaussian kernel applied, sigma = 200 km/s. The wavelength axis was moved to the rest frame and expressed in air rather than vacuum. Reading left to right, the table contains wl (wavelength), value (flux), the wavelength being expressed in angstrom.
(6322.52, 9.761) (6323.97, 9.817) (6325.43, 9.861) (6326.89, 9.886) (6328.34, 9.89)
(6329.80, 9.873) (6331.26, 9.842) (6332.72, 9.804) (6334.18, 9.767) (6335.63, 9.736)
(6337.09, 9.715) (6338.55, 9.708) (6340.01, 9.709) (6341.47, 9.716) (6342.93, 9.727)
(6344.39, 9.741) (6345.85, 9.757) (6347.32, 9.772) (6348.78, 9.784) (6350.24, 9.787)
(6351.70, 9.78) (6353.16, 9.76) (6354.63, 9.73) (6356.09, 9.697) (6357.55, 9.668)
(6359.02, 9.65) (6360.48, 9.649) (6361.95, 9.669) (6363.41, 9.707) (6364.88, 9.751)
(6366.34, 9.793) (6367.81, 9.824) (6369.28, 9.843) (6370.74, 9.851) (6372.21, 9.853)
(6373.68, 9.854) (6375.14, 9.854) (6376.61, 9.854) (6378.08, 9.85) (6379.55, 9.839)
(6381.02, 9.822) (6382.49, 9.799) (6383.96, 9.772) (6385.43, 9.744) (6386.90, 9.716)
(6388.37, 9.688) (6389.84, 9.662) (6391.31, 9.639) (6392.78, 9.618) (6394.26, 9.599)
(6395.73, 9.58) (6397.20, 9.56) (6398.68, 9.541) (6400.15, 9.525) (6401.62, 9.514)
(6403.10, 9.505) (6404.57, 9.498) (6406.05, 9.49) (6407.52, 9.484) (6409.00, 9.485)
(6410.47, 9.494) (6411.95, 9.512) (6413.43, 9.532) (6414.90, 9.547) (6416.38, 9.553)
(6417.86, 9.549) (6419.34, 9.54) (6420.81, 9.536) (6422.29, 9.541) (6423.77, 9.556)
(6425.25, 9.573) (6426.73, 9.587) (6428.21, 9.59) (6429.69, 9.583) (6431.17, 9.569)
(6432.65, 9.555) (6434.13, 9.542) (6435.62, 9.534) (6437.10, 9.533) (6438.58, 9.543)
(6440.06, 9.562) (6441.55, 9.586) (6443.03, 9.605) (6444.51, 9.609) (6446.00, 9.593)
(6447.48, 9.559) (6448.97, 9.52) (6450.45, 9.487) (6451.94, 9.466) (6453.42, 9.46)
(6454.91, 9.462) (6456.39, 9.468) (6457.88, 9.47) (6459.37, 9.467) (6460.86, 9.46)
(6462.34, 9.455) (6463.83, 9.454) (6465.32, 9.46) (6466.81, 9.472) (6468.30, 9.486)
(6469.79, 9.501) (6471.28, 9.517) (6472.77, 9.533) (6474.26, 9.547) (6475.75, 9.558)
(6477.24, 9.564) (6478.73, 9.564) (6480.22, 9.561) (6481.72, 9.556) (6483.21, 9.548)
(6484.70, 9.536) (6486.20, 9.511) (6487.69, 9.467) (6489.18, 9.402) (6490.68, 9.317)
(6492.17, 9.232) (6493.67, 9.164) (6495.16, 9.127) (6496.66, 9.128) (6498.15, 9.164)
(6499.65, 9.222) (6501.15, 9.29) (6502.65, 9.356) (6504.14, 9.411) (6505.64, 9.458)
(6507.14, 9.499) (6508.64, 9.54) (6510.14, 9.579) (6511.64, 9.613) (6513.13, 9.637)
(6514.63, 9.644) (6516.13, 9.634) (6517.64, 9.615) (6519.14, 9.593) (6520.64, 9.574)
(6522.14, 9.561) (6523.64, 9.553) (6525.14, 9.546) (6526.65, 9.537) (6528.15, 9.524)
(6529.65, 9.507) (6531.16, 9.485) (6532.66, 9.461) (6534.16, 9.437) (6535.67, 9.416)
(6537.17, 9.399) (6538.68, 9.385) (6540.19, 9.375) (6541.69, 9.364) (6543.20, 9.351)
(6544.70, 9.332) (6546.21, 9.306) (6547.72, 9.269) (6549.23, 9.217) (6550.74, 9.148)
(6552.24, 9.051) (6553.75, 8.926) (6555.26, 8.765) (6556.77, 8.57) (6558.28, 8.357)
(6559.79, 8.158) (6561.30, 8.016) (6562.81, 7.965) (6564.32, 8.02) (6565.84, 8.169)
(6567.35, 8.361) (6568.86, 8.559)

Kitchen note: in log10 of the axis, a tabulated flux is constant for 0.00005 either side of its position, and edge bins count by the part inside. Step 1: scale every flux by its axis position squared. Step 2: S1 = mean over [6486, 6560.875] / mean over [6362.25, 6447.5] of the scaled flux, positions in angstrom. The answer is 1.0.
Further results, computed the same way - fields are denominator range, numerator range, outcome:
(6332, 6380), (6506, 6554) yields 1.02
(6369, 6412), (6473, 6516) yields 1.01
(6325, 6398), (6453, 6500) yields 1.00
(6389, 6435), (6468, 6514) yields 1.01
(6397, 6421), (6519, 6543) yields 1.03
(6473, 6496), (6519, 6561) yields 0.99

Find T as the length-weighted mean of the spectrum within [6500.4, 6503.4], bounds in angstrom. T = 9.33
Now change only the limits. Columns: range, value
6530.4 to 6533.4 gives 9.47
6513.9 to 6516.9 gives 9.61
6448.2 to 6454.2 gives 9.48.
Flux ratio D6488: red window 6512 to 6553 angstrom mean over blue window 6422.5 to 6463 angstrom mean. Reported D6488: 0.99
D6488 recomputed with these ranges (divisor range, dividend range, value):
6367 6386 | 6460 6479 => 0.97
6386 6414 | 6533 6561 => 0.95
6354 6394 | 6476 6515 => 0.97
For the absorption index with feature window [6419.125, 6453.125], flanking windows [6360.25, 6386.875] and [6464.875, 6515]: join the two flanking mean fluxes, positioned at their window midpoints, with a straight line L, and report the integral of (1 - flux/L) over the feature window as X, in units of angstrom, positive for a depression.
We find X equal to 0.2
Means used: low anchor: 9.8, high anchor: 9.45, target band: 9.56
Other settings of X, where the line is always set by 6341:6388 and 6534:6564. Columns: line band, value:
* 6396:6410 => 0.1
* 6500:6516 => -0.6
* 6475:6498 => -0.4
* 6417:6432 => -0.1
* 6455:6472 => -0.2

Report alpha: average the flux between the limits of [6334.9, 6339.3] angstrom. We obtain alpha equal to 9.73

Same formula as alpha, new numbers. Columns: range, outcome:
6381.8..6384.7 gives 9.78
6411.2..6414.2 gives 9.52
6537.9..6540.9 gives 9.35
